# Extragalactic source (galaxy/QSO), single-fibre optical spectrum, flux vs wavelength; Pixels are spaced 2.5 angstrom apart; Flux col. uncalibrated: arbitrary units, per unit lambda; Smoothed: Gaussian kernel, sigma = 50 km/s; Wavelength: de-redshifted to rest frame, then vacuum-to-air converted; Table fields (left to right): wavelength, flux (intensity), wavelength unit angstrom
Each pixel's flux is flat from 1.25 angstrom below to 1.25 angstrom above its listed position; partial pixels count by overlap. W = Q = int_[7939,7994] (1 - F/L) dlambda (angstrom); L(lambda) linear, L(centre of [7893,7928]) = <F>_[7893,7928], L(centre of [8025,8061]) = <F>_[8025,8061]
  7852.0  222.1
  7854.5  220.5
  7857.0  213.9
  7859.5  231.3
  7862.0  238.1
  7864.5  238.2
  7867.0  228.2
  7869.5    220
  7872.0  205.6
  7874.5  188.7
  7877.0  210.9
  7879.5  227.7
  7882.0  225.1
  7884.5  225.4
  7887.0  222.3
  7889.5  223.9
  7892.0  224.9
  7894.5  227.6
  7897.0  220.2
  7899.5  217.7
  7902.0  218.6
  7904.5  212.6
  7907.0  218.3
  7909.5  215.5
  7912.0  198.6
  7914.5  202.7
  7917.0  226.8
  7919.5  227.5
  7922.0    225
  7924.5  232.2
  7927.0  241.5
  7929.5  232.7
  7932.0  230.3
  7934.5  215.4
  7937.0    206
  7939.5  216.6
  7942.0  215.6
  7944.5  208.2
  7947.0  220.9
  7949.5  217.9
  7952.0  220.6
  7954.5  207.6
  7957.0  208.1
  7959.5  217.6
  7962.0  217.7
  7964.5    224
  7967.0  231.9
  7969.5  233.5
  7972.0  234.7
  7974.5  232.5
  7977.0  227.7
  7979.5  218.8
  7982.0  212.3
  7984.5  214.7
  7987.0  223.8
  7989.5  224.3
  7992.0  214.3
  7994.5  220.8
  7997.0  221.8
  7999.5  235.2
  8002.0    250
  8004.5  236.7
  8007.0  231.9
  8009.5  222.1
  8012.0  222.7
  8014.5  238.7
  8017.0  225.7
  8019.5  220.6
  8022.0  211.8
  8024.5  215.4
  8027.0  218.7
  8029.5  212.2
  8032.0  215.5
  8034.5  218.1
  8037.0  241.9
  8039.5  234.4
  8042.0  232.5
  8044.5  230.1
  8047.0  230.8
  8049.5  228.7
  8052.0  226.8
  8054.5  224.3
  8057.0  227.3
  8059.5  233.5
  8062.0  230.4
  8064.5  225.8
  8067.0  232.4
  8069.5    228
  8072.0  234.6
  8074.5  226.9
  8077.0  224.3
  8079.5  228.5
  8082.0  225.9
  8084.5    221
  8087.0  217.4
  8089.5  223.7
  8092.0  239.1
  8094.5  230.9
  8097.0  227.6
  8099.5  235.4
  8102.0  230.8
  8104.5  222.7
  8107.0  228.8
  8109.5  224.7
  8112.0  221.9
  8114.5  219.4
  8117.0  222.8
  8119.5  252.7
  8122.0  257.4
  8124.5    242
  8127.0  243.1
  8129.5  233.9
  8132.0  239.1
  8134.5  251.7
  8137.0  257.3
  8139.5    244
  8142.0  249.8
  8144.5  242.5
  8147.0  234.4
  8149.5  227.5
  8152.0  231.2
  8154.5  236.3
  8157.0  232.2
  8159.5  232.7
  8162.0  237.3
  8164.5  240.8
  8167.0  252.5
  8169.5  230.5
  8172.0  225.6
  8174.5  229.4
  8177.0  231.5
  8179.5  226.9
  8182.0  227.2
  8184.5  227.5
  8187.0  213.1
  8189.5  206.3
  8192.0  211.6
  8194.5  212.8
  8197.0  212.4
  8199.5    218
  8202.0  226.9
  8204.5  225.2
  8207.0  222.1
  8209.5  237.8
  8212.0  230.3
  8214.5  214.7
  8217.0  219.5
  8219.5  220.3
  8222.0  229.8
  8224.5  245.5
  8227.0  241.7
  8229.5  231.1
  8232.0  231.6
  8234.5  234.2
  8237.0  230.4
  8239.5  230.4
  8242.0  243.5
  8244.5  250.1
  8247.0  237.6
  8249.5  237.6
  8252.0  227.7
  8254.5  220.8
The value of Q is 0.7 angstrom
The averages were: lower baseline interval 220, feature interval 220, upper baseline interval 227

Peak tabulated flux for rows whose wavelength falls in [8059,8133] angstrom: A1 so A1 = 257.4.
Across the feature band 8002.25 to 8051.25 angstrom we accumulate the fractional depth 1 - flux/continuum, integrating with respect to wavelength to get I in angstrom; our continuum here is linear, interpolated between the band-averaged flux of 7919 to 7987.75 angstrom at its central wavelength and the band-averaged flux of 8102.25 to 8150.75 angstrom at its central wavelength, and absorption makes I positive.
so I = 0.5 angstrom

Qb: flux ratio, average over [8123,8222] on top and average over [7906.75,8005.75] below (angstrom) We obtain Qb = 1.04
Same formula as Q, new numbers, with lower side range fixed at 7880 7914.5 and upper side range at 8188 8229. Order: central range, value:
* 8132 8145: -1.52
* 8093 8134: -2.14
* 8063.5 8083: -0.60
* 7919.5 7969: -0.30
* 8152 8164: -0.64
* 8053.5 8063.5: -0.35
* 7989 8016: -1.06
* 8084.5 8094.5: -0.22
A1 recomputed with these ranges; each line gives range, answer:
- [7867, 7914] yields 228.2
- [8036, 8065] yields 241.9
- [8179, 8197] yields 227.5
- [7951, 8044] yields 250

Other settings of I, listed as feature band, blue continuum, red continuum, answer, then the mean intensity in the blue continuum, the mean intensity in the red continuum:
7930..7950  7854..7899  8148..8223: 0.52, 222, 226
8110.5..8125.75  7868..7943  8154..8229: -0.72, 219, 227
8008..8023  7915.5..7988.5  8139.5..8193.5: 0.05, 222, 231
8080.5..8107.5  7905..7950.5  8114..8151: 1.12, 219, 242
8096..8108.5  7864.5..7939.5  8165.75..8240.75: -0.26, 220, 227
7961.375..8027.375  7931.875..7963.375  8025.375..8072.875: -1.39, 215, 228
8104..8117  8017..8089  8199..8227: 0.16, 226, 227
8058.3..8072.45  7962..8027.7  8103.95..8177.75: 0.02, 225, 237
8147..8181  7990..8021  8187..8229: -1.38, 228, 223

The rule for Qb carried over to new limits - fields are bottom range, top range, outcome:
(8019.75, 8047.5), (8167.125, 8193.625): 1.00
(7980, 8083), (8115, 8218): 1.03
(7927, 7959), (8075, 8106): 1.04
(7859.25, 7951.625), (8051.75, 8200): 1.05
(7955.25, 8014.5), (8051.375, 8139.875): 1.03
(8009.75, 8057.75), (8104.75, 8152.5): 1.06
